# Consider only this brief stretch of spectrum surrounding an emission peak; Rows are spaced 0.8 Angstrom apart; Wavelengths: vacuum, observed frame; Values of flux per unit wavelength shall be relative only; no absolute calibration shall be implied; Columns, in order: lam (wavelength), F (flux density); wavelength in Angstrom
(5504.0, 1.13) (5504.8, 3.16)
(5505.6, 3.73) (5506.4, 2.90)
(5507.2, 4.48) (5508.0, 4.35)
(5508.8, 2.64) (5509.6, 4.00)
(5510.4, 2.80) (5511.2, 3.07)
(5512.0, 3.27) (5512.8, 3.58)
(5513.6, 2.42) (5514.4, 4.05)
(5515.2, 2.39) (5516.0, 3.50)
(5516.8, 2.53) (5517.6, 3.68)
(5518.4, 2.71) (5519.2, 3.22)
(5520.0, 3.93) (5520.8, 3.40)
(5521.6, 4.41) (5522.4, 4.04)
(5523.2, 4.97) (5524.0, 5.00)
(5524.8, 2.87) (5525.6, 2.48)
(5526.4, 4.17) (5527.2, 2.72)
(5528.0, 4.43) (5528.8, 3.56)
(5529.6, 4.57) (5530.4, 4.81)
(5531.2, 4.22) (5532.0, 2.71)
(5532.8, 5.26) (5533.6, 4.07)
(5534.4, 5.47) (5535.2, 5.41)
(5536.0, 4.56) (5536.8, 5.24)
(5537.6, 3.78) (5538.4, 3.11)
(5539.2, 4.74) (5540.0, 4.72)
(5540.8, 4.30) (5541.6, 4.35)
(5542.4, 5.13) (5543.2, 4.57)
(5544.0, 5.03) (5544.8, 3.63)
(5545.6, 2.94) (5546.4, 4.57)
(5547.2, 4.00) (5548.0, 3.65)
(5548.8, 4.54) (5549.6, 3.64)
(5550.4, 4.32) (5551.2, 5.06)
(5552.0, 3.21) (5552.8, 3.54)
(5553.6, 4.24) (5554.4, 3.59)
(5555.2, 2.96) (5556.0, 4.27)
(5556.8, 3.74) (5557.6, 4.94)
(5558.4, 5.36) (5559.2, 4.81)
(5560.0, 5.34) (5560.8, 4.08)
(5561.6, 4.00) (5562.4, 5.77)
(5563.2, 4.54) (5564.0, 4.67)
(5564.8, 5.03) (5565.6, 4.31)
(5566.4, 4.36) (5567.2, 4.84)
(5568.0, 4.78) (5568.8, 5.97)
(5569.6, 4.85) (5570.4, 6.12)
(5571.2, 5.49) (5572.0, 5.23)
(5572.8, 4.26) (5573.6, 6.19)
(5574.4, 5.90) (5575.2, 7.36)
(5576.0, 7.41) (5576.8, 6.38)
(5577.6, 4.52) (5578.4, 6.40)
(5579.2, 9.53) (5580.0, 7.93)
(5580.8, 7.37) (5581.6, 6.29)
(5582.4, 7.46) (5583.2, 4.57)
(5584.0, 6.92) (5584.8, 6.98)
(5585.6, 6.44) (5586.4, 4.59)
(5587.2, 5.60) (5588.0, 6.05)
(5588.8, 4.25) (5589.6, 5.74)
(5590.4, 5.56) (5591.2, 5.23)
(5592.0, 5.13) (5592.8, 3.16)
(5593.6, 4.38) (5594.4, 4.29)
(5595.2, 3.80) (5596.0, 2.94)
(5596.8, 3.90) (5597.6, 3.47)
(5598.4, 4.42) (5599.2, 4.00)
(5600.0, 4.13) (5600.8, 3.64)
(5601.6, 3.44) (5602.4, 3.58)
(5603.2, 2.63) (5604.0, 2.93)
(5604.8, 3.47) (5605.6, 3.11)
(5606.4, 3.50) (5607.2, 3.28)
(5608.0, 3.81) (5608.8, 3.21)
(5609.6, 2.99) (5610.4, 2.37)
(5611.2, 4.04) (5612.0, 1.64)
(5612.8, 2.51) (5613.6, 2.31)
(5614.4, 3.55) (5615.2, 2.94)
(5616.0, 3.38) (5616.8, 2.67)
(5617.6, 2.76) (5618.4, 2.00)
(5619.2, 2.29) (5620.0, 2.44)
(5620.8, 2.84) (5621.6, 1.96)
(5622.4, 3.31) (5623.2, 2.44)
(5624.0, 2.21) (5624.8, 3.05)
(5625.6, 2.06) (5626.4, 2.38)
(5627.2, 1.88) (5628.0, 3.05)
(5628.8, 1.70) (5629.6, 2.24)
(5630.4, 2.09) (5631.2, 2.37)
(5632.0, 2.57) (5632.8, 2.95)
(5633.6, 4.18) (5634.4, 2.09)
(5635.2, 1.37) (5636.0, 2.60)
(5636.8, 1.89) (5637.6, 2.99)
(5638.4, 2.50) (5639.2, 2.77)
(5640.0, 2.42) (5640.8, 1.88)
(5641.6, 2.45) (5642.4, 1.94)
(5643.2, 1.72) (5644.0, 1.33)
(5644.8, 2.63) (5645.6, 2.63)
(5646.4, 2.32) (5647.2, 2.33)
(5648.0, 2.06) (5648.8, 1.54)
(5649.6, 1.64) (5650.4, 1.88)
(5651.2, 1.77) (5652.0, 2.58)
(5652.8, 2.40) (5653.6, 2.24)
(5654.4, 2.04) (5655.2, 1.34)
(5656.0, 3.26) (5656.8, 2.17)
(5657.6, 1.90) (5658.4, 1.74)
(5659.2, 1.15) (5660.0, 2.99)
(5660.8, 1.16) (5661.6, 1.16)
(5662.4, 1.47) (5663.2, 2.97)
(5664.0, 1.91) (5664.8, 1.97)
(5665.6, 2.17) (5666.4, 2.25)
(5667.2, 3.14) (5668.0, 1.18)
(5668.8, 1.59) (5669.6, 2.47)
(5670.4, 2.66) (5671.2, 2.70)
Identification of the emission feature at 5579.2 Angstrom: C III]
